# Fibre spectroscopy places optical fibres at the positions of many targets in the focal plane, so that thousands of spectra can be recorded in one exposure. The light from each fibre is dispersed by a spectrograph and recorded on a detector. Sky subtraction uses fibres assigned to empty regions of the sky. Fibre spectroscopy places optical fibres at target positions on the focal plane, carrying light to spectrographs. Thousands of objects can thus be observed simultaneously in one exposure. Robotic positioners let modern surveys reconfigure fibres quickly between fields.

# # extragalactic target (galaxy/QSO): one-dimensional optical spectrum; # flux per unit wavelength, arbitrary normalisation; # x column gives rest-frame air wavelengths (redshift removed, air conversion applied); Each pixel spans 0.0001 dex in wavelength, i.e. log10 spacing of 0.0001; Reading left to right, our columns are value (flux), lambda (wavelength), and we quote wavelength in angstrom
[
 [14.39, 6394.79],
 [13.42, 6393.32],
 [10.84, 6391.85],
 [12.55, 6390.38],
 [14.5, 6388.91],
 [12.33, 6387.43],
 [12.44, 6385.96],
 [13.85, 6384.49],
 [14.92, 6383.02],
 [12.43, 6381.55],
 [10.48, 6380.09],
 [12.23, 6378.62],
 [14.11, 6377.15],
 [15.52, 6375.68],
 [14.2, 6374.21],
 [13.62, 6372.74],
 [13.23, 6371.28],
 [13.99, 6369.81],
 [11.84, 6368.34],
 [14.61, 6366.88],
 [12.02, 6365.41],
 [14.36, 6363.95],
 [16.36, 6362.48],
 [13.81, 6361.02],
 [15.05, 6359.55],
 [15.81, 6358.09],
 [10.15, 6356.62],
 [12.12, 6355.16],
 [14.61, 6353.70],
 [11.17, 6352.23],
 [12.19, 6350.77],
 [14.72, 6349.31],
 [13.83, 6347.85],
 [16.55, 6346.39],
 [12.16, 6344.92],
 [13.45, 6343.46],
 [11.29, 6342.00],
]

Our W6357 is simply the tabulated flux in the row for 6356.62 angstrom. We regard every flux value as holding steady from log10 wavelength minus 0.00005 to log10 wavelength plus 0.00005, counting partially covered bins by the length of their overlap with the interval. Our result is 10.15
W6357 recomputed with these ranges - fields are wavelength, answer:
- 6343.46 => 13.45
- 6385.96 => 12.44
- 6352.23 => 11.17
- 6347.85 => 13.83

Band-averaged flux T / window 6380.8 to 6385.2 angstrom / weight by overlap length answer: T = 13.7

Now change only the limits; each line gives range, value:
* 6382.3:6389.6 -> 13.6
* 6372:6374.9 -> 13.9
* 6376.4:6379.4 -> 13.1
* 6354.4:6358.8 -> 12.7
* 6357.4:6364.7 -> 15.1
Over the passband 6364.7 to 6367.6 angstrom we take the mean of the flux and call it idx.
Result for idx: 13.3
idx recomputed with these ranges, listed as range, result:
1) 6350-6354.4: 12.7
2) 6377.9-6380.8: 11.4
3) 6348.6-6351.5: 13.5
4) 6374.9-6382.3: 13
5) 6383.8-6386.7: 13.1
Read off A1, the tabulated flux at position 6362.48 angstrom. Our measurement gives 16.36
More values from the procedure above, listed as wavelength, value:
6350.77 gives 12.19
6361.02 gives 13.81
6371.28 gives 13.23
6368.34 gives 11.84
